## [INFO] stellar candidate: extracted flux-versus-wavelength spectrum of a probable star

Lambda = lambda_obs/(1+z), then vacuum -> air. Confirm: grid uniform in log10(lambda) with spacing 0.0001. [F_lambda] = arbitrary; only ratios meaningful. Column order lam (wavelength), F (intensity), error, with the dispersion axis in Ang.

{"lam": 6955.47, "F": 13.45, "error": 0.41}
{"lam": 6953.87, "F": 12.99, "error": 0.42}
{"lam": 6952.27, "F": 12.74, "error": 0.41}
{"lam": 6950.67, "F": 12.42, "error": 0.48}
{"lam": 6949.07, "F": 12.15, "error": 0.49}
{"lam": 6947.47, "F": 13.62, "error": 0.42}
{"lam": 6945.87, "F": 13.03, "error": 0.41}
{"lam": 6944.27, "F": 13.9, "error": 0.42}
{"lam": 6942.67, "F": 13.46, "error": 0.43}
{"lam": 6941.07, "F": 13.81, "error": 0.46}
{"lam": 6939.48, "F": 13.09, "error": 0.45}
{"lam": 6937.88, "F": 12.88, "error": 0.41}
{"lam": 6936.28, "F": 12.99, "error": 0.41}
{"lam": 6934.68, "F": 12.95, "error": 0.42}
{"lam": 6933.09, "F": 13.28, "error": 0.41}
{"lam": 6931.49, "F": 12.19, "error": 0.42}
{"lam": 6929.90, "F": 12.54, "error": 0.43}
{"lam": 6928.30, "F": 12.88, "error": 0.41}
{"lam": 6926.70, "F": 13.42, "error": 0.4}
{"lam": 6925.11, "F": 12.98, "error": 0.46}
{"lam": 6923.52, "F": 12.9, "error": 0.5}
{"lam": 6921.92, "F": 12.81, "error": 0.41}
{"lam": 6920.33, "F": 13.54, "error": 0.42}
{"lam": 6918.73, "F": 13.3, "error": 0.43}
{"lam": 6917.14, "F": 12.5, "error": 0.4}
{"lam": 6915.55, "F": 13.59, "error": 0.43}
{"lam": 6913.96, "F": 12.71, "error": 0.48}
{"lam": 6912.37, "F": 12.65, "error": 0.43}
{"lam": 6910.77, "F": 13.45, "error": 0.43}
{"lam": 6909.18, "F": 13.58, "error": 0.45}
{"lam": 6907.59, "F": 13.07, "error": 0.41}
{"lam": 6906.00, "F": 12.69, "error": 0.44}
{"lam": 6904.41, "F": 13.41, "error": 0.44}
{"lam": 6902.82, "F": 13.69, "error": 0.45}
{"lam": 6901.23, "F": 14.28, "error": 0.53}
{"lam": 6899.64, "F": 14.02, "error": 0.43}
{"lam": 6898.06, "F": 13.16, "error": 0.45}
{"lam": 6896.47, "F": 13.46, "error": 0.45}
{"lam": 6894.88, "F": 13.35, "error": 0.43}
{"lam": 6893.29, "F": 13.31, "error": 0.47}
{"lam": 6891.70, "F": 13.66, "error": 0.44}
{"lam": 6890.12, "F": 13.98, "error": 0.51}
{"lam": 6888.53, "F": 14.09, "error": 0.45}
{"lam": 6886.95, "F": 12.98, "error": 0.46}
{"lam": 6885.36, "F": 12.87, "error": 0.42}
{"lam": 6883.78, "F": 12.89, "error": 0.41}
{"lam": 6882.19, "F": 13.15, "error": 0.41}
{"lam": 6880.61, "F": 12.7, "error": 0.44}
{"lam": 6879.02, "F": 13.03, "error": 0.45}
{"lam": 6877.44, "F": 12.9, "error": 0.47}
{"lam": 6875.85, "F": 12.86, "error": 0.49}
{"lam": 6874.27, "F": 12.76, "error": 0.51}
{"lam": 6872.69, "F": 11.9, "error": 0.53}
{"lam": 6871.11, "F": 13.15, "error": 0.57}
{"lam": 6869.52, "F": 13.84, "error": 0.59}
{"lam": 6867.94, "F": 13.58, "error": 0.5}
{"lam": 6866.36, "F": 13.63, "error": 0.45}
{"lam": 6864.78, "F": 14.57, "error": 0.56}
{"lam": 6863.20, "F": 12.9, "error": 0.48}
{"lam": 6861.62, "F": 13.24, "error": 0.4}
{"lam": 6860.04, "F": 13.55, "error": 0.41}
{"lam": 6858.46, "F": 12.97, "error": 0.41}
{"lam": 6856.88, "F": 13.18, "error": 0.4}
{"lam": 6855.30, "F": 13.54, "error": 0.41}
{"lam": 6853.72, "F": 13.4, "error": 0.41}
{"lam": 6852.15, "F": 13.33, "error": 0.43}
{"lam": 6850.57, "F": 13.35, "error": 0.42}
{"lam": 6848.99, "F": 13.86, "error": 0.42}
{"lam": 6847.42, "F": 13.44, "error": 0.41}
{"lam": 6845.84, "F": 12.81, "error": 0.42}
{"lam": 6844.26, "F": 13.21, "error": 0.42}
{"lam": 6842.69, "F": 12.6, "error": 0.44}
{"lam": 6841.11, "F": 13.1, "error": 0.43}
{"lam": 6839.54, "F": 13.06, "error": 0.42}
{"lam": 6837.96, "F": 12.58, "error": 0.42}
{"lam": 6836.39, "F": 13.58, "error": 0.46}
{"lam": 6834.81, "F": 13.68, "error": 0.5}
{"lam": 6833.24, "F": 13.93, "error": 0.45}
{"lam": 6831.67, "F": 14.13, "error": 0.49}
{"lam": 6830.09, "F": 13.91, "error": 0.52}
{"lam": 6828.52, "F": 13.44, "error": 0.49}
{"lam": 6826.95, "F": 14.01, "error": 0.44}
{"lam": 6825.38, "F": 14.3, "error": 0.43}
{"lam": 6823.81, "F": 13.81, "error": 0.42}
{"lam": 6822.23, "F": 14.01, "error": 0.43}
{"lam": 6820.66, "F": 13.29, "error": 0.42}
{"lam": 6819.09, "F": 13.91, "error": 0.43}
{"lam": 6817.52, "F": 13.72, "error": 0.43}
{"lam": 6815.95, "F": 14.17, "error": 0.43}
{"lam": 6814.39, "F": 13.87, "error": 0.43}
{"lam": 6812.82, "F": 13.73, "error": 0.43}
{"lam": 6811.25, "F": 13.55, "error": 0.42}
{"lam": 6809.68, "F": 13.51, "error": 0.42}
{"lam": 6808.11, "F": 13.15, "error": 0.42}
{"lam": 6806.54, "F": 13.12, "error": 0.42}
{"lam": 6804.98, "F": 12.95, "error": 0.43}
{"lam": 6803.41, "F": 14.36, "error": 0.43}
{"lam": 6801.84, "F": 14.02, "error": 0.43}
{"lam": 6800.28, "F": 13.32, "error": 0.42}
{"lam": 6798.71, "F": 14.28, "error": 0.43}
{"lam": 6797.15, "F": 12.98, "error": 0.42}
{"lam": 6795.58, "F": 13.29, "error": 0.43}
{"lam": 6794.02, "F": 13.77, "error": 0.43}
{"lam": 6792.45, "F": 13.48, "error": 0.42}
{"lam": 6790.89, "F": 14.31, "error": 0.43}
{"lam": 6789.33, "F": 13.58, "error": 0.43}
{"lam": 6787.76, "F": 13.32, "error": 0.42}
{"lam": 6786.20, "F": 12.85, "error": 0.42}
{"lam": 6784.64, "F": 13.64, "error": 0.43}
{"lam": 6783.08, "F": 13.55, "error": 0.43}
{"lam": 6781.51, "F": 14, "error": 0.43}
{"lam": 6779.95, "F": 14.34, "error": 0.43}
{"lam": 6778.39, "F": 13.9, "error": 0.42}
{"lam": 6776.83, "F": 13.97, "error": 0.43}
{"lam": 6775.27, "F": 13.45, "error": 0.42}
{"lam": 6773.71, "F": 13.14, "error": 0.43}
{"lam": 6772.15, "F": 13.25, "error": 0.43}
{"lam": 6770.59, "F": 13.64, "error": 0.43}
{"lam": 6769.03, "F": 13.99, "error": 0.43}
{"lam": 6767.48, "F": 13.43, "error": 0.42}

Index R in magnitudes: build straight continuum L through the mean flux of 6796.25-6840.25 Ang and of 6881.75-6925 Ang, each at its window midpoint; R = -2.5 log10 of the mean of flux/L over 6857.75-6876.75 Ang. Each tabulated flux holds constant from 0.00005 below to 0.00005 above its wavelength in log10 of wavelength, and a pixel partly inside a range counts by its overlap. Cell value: 0.02 mag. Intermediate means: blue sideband 13.7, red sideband 13.3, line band 13.2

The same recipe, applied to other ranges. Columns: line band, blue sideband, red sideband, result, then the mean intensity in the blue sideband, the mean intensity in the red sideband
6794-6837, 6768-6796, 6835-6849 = -0.03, 13.6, 13.1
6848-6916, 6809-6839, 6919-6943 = 0.00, 13.7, 13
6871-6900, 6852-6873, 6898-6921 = 0.02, 13.4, 13.3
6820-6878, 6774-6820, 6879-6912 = 0.01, 13.7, 13.4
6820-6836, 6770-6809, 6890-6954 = -0.03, 13.6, 13.2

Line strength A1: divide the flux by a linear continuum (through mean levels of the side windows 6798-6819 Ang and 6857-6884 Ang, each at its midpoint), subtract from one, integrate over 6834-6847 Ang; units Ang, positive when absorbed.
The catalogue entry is 0.3 Ang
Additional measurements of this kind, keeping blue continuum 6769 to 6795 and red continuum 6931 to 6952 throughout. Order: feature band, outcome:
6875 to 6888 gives 0.3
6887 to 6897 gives -0.3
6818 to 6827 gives -0.3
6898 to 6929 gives -0.2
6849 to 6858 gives 0.0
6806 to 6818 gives -0.1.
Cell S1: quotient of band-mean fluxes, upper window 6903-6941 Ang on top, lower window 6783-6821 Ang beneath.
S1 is 0.96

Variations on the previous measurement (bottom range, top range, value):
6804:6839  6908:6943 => 0.96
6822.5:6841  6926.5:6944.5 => 0.96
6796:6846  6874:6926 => 0.97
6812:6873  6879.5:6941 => 0.98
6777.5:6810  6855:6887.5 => 0.97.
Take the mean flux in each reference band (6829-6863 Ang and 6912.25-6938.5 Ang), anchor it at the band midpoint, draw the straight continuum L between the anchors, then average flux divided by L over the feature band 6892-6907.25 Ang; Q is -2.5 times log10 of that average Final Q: -0.03 mag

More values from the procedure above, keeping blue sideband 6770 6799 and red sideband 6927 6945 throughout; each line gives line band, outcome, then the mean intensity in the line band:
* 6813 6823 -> -0.027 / 13.8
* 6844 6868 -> -0.004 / 13.4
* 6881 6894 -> -0.008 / 13.4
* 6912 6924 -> 0.011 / 13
